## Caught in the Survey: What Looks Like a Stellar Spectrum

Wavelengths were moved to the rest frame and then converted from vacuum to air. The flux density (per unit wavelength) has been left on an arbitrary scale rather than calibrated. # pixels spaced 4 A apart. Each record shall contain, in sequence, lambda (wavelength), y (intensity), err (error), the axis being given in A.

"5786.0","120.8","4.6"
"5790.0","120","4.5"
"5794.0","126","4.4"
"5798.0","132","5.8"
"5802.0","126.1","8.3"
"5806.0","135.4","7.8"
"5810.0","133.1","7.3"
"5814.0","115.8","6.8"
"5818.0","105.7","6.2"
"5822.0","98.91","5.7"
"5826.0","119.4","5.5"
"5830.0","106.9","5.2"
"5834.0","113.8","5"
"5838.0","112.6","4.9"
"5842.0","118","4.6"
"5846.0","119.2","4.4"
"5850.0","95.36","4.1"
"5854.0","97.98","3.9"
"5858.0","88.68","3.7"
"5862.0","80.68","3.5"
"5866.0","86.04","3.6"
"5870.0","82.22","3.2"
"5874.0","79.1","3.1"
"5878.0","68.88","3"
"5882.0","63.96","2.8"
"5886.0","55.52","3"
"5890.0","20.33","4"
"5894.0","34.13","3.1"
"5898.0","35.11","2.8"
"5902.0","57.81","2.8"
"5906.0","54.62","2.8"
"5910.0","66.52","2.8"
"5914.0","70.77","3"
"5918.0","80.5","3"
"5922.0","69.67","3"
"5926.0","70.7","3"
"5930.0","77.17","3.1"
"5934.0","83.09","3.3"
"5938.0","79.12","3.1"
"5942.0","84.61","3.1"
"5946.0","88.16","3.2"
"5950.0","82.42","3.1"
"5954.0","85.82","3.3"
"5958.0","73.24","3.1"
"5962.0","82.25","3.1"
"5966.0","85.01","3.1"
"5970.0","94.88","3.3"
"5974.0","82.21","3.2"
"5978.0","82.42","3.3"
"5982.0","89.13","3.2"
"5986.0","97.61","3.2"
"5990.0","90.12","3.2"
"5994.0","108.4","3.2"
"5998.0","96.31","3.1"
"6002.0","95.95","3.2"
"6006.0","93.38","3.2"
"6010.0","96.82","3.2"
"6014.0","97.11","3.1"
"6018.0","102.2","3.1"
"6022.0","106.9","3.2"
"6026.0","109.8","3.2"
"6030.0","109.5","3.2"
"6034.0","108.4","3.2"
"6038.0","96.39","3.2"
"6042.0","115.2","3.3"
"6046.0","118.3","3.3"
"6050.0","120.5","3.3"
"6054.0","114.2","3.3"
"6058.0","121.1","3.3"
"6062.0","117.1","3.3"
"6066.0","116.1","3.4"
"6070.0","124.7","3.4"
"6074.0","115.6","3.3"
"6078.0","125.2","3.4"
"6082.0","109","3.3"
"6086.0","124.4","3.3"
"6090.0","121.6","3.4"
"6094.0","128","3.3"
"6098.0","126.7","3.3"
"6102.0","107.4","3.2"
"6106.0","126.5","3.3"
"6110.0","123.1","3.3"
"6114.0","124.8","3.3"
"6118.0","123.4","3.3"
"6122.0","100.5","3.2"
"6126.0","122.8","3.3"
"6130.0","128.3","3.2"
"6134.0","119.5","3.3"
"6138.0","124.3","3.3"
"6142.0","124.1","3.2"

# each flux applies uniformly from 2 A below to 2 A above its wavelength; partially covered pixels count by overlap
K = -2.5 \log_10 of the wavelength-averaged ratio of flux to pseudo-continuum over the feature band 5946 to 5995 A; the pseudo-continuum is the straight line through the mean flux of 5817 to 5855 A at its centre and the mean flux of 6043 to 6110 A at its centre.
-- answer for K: 0.30 mag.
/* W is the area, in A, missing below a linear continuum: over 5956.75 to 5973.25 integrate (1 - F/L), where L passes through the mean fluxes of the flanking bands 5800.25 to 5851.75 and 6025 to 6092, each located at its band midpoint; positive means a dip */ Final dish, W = 4.5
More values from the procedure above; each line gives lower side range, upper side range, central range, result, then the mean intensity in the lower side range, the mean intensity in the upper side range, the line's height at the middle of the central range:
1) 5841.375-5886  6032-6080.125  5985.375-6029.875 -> 3.57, 86.7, 116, 109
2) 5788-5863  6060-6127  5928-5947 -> 5.55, 113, 120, 116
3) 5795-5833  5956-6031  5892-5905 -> 7.76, 119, 94.2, 107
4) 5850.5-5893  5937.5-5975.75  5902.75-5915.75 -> 2.39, 72.3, 84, 77.4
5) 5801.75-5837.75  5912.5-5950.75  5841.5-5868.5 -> 2.14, 117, 78.6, 105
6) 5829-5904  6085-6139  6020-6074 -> -1.67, 79.4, 121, 110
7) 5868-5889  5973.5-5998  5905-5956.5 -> 2.03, 67.6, 92.6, 79.8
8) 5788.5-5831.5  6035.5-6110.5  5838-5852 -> 1.02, 120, 118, 120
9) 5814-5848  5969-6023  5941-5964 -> 3.90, 112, 95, 99.5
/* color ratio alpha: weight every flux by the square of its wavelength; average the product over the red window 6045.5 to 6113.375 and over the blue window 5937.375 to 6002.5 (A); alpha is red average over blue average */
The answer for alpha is 1.4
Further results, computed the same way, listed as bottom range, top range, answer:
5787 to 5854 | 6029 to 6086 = 1.07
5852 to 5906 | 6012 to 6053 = 1.76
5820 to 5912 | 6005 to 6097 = 1.50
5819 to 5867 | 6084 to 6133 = 1.28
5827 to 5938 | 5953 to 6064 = 1.34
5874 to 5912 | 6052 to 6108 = 2.44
